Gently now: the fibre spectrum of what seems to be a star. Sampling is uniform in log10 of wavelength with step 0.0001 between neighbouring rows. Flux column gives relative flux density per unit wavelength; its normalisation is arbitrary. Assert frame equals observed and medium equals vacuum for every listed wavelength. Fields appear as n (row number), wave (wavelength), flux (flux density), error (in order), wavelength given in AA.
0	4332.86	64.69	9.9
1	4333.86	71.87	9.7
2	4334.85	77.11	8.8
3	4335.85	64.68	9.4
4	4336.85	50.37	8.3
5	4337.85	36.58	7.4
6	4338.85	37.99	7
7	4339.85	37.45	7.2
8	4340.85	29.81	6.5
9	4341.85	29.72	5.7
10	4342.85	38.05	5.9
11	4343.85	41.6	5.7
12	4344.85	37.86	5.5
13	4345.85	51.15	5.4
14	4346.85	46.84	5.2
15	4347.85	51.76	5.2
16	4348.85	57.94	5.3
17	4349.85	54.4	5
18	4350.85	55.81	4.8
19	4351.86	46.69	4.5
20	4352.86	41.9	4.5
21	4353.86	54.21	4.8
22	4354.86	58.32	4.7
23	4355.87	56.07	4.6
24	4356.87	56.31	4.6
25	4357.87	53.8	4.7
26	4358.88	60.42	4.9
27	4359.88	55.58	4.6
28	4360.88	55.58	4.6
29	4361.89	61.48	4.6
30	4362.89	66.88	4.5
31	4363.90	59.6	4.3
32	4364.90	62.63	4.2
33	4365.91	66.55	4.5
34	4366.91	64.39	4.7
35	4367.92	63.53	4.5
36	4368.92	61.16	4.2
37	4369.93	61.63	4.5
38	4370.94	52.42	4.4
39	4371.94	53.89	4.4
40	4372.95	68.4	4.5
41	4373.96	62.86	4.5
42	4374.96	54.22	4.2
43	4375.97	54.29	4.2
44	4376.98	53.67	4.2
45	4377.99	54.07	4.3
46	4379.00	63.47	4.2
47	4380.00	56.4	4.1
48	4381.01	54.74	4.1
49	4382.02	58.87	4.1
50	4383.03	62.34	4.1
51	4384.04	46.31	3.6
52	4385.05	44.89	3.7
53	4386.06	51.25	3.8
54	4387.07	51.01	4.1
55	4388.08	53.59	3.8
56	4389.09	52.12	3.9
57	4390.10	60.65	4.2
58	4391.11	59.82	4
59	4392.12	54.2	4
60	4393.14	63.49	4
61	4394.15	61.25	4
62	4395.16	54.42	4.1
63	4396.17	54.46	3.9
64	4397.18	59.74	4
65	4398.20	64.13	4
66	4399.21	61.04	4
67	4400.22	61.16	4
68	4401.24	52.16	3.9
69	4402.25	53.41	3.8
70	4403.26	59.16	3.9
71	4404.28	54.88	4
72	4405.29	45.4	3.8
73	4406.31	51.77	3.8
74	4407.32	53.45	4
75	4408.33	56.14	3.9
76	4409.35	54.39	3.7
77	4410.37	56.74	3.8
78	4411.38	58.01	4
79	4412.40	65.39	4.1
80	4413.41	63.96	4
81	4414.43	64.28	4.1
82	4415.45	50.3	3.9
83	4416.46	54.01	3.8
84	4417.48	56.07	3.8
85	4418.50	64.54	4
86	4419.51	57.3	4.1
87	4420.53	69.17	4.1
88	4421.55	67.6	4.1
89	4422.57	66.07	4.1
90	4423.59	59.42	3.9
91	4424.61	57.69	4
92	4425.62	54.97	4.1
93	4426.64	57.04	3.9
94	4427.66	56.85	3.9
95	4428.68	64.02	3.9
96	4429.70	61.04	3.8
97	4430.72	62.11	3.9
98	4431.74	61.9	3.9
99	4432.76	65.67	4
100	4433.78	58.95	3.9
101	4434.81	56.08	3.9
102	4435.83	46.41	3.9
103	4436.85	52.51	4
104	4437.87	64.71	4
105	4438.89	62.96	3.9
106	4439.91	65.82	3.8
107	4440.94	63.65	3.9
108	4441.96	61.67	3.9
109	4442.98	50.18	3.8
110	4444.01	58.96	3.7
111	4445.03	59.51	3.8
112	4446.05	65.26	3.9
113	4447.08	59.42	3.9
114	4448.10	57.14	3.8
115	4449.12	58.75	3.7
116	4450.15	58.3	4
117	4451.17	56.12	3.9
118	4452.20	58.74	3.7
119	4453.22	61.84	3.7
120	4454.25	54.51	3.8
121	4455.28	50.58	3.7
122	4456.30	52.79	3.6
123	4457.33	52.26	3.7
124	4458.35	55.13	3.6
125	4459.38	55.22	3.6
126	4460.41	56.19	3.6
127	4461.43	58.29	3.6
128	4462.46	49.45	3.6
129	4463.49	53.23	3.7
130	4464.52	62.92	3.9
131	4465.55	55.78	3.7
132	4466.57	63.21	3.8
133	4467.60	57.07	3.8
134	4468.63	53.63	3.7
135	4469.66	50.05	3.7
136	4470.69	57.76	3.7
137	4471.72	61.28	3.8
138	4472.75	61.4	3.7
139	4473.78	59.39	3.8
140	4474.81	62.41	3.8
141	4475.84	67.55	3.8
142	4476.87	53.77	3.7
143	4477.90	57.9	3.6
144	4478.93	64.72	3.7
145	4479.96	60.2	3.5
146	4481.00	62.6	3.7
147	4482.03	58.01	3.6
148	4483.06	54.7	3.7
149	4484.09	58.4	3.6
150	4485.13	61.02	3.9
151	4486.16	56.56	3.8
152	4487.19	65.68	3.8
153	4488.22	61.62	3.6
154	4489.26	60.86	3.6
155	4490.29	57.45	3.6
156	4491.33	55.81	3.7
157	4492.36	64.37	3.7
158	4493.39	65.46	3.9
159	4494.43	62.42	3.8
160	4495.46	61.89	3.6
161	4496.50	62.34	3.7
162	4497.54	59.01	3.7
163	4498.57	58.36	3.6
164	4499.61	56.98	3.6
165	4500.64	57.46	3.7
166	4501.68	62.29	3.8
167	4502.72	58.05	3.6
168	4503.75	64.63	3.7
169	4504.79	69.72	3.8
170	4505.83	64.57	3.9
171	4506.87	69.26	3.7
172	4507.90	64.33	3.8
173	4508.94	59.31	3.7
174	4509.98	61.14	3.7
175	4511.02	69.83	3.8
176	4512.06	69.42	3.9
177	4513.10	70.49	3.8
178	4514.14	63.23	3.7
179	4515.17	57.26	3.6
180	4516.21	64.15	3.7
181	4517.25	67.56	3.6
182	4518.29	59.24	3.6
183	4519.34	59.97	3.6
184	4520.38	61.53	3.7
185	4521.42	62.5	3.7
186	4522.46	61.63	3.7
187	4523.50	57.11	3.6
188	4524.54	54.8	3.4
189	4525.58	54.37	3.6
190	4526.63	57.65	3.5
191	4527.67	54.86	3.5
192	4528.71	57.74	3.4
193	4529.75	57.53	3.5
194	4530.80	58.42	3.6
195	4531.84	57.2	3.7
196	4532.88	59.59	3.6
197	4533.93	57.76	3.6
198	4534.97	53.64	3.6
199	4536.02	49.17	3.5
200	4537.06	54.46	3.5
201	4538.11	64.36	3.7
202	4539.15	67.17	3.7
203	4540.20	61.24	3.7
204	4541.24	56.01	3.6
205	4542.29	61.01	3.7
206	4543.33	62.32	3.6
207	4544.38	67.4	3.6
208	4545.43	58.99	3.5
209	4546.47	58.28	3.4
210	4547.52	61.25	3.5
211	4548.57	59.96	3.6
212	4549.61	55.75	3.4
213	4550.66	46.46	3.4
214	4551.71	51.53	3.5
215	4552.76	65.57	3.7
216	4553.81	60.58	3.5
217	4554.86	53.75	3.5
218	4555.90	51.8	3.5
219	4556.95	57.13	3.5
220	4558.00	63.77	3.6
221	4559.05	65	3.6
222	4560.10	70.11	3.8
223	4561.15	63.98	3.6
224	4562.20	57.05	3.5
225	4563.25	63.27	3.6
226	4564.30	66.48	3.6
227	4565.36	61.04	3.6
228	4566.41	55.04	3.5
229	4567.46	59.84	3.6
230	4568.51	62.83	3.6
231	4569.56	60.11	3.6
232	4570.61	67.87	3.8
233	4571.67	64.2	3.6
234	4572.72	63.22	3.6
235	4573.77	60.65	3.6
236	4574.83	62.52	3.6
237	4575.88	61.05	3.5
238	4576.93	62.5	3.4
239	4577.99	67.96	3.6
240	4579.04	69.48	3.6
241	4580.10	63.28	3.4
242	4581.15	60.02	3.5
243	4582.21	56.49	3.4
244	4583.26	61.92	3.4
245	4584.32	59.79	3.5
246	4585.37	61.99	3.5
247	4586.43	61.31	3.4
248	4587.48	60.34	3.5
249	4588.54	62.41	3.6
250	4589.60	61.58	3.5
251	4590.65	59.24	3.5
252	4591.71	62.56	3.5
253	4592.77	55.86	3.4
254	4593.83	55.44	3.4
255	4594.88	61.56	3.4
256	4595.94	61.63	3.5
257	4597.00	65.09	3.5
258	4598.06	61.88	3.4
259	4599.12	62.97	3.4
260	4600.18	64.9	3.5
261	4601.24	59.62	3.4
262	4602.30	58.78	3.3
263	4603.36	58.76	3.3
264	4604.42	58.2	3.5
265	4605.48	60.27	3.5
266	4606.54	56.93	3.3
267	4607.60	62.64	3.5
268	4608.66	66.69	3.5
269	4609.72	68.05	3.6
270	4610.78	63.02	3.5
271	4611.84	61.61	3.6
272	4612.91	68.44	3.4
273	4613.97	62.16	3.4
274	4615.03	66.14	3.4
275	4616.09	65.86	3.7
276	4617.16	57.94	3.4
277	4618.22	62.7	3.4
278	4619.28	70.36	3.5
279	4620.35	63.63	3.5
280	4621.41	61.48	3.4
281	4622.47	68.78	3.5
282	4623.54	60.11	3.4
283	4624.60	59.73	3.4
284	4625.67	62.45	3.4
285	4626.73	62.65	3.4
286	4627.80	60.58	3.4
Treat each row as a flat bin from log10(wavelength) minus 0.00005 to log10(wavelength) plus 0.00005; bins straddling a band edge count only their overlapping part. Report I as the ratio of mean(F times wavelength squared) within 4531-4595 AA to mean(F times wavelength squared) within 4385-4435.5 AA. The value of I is 1.11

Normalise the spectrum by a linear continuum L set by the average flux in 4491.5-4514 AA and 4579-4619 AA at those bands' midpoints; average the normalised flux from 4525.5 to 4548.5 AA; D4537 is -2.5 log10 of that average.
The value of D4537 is 0.07 mag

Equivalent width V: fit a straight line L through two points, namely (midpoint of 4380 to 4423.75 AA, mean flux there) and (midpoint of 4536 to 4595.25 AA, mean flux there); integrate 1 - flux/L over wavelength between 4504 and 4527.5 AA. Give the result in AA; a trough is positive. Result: -1.1 AA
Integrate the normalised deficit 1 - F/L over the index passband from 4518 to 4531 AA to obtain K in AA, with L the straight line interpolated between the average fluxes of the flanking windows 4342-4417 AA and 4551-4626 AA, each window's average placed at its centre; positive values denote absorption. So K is 0.38 AA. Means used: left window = 55.8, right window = 61.8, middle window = 58.2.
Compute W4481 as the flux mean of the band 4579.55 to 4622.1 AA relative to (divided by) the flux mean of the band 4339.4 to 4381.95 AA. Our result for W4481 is 1.1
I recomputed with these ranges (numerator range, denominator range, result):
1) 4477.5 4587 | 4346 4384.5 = 1.15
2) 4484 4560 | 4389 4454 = 1.07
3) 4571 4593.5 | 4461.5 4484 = 1.11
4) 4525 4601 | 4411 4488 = 1.08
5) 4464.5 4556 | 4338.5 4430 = 1.14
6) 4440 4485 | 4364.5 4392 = 1.05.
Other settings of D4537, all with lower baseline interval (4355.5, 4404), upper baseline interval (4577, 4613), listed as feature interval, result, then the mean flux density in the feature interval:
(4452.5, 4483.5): 0.035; 57.5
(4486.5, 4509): -0.036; 61.9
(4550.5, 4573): 0.007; 60.7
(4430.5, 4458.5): 0.012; 58.3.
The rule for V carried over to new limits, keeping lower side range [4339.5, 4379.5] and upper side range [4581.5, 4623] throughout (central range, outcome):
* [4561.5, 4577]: -0.2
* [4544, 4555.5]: 0.4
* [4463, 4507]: -1.6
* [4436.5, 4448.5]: -0.7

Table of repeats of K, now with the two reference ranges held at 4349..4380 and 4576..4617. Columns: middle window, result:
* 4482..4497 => -0.12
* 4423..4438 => 0.12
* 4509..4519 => -0.64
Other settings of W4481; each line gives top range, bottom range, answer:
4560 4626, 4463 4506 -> 1.04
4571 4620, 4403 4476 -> 1.07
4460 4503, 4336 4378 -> 1.12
